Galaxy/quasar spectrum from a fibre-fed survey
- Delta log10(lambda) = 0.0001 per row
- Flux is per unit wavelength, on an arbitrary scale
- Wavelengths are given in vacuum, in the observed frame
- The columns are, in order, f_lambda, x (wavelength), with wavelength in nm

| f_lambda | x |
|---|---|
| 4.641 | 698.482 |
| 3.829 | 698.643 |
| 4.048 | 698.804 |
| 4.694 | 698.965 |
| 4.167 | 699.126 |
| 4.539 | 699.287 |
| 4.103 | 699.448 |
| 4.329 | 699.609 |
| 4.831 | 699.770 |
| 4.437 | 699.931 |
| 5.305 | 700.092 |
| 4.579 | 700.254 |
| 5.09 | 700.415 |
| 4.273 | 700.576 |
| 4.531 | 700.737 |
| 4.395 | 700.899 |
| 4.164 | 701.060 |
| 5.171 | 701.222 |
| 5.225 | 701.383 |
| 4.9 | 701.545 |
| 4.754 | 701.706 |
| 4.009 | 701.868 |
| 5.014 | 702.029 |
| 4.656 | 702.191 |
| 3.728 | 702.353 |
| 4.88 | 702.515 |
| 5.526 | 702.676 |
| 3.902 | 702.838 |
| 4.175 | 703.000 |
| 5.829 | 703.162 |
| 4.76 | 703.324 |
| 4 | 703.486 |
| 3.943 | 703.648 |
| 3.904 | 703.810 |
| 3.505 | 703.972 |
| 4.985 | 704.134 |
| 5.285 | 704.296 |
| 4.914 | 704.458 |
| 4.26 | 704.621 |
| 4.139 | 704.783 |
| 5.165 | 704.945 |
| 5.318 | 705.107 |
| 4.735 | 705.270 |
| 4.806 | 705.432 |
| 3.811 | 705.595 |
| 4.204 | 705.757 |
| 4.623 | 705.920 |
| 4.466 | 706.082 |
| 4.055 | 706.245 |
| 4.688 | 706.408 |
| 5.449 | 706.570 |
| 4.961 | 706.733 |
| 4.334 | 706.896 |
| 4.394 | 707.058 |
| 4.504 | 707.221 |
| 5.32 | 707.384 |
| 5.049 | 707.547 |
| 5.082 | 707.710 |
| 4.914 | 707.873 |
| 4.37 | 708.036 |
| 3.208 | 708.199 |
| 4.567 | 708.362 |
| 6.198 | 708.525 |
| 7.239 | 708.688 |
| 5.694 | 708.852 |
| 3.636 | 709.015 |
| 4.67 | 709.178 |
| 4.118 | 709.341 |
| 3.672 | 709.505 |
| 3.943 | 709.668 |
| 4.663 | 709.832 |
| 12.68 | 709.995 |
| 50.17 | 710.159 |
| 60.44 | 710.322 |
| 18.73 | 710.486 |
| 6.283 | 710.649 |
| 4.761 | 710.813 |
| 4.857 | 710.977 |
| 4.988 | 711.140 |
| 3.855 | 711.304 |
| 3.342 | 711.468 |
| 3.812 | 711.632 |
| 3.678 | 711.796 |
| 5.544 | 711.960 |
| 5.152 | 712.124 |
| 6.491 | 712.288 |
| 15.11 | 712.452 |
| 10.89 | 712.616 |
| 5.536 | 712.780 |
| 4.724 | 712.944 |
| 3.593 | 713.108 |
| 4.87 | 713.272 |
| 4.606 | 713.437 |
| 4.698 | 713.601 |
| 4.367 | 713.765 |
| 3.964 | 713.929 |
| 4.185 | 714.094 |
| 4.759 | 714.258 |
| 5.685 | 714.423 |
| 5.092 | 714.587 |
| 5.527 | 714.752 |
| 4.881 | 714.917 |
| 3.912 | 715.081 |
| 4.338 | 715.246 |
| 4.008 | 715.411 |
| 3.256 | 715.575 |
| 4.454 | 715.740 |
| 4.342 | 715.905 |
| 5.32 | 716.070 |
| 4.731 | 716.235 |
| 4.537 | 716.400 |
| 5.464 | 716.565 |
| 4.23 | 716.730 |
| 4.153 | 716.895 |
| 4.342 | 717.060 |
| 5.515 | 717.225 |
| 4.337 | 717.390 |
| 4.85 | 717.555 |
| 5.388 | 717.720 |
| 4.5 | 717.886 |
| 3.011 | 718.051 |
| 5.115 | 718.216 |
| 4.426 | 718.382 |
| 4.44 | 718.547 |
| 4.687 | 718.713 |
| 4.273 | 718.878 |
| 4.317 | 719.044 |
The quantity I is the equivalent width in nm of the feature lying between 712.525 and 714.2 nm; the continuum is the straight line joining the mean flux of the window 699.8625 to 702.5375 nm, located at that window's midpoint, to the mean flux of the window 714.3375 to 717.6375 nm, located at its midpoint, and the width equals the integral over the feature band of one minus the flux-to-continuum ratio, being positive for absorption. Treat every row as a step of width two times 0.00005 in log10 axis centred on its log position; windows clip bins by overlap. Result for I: -0.195 nm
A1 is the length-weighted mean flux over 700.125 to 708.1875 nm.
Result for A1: 4.62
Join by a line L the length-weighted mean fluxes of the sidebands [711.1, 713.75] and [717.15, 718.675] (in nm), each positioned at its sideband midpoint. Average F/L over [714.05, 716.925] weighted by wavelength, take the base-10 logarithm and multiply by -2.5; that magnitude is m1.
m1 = 0.10 mag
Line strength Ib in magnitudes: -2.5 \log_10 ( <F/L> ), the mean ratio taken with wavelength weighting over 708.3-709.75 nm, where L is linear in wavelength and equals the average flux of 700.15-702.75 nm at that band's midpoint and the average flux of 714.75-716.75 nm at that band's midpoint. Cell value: -0.06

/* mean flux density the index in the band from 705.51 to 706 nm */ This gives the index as 4.21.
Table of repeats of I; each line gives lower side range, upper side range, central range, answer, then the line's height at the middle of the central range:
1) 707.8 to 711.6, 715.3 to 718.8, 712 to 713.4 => 0.16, 7.75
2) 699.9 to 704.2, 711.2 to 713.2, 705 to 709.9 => 0.57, 5.31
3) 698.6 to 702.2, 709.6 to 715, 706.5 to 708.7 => 0.71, 7.23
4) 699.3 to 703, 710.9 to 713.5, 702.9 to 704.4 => 0.12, 4.86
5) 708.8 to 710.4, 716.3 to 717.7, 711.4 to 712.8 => 0.59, 11.8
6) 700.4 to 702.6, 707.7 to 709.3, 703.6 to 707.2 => 0.18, 4.79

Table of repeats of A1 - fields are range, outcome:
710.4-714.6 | 5.97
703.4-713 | 7.06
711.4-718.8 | 4.98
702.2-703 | 4.49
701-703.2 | 4.69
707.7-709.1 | 4.98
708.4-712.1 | 10.2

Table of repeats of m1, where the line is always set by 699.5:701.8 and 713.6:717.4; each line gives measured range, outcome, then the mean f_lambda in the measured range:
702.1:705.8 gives 0.031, 4.54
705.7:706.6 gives 0.028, 4.54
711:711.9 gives 0.147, 4.03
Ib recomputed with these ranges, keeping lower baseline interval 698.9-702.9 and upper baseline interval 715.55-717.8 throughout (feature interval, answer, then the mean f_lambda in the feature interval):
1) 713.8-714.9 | -0.042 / 4.85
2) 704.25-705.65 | -0.021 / 4.72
